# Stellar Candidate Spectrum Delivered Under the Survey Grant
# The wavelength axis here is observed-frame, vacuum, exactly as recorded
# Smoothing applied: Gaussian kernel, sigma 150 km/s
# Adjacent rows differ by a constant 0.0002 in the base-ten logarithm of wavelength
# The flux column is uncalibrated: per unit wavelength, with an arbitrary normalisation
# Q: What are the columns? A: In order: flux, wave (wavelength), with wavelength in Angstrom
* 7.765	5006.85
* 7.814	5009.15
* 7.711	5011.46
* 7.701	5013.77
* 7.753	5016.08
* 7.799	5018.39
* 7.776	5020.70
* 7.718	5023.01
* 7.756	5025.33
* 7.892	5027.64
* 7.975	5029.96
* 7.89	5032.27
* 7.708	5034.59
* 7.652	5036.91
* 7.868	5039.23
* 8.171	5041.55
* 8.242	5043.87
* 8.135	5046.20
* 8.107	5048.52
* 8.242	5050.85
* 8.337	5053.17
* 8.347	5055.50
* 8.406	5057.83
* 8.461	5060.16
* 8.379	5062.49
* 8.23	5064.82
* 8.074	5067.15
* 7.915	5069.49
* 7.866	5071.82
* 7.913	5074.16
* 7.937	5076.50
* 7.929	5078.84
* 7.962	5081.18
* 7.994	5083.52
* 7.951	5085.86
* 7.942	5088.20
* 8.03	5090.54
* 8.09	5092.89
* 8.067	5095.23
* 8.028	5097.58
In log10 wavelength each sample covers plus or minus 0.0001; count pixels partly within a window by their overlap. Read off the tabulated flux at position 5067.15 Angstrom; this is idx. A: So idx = 8.074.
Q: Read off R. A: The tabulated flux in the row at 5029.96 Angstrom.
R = 7.975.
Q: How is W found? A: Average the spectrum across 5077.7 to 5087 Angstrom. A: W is 7.96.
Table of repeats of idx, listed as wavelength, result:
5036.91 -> 7.652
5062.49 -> 8.379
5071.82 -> 7.866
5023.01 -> 7.718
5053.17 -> 8.337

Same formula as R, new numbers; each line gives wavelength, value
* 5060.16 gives 8.461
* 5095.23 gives 8.067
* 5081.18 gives 7.962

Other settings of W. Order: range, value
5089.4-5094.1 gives 8.06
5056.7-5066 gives 8.37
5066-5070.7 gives 7.99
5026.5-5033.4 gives 7.92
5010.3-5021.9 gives 7.75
